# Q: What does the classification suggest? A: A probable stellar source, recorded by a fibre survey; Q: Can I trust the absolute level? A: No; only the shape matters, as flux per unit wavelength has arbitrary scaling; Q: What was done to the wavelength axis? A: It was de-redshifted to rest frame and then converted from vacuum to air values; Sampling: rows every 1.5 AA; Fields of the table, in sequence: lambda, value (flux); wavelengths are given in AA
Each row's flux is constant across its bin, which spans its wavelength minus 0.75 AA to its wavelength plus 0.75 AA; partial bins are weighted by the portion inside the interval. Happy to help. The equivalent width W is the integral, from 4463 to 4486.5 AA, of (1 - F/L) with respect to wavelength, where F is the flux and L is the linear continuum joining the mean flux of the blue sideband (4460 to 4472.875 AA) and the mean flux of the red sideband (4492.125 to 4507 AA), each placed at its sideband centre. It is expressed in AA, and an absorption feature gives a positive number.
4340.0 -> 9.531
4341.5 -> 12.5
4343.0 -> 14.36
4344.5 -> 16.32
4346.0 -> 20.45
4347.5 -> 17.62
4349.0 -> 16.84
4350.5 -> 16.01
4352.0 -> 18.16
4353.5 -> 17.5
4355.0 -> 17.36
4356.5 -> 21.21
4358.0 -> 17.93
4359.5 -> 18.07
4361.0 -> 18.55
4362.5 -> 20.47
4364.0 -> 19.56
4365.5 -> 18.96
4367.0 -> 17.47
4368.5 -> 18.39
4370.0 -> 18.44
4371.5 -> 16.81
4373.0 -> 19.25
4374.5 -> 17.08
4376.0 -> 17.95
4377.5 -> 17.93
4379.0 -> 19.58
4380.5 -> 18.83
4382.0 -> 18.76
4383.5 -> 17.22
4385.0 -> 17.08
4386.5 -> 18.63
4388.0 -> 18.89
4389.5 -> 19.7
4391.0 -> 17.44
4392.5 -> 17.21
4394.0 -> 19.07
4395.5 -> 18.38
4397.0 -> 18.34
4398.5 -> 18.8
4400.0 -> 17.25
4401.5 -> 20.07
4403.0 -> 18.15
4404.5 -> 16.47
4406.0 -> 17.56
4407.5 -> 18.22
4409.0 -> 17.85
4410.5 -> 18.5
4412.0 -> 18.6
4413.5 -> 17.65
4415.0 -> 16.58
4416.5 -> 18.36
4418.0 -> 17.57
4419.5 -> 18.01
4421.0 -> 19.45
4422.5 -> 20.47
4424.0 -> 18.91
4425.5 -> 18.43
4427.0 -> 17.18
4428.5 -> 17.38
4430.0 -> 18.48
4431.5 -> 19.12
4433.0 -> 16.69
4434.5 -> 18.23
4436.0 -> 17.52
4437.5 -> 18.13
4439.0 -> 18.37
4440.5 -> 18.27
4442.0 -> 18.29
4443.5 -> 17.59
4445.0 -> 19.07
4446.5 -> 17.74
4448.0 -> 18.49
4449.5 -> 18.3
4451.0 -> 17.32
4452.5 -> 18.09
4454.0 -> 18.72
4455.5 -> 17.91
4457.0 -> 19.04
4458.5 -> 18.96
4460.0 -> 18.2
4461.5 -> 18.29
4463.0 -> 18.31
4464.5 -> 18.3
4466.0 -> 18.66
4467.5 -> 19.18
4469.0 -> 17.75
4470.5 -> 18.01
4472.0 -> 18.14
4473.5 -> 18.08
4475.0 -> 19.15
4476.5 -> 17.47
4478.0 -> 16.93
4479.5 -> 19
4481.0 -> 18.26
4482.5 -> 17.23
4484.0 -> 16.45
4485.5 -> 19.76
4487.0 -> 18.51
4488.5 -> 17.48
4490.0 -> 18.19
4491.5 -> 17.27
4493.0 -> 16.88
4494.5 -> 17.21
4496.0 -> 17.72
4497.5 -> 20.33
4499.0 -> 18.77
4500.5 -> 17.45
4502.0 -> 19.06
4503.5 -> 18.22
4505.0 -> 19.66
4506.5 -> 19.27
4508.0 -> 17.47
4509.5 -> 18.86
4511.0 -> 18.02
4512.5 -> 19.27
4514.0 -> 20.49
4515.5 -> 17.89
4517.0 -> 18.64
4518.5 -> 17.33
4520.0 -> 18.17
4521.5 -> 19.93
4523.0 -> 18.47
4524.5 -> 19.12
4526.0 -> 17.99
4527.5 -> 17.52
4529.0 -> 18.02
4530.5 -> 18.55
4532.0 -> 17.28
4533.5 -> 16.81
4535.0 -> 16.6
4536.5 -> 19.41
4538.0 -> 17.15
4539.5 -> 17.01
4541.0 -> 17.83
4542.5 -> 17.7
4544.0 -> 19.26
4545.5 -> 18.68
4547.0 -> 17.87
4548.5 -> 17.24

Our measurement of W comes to 0.23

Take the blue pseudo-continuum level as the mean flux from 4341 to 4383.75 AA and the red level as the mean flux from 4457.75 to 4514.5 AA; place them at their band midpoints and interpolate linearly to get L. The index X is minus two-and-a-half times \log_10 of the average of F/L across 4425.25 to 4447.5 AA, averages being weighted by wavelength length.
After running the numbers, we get 0.01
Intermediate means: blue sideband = 18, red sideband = 18.3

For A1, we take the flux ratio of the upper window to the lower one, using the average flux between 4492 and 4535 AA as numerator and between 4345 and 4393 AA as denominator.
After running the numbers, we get 1.0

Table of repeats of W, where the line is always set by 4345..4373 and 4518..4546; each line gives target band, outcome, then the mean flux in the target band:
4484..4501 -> 0.03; 18.1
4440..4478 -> -0.21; 18.3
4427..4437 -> 0.19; 17.9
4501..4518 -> -0.64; 18.8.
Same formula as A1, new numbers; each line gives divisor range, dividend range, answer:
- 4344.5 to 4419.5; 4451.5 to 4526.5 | 1.01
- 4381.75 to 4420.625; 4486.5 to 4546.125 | 1.01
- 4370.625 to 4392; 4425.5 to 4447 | 0.99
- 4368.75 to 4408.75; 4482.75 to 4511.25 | 1.00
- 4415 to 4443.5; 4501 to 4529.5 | 1.02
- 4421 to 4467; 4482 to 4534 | 1.00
